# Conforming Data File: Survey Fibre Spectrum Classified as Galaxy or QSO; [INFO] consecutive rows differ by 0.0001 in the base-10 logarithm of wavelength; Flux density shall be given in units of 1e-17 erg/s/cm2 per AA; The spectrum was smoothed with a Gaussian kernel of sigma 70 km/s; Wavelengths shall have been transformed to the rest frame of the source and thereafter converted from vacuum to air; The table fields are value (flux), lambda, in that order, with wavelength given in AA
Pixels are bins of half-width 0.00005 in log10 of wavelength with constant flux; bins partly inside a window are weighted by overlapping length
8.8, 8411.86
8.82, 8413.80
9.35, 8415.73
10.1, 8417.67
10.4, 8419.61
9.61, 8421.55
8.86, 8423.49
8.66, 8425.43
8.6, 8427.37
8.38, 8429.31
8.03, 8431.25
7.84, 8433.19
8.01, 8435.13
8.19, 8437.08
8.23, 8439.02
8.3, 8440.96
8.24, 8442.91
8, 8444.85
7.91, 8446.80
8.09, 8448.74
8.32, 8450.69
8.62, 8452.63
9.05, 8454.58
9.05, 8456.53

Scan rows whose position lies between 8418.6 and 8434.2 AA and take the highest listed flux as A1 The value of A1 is 10.4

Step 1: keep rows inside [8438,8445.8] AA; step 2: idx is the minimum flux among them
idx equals 8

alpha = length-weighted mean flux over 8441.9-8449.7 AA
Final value 8.06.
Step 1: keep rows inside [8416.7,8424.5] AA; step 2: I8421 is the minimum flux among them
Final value 8.86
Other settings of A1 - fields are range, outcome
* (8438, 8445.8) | 8.3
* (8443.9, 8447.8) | 8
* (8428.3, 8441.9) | 8.38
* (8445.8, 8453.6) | 8.62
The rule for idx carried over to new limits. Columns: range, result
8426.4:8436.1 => 7.84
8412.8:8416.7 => 8.82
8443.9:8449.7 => 7.91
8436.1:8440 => 8.19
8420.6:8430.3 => 8.38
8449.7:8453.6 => 8.32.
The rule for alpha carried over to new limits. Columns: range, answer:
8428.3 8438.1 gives 8.09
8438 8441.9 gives 8.28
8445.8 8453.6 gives 8.24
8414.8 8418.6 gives 9.72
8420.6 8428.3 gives 8.93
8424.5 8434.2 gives 8.3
